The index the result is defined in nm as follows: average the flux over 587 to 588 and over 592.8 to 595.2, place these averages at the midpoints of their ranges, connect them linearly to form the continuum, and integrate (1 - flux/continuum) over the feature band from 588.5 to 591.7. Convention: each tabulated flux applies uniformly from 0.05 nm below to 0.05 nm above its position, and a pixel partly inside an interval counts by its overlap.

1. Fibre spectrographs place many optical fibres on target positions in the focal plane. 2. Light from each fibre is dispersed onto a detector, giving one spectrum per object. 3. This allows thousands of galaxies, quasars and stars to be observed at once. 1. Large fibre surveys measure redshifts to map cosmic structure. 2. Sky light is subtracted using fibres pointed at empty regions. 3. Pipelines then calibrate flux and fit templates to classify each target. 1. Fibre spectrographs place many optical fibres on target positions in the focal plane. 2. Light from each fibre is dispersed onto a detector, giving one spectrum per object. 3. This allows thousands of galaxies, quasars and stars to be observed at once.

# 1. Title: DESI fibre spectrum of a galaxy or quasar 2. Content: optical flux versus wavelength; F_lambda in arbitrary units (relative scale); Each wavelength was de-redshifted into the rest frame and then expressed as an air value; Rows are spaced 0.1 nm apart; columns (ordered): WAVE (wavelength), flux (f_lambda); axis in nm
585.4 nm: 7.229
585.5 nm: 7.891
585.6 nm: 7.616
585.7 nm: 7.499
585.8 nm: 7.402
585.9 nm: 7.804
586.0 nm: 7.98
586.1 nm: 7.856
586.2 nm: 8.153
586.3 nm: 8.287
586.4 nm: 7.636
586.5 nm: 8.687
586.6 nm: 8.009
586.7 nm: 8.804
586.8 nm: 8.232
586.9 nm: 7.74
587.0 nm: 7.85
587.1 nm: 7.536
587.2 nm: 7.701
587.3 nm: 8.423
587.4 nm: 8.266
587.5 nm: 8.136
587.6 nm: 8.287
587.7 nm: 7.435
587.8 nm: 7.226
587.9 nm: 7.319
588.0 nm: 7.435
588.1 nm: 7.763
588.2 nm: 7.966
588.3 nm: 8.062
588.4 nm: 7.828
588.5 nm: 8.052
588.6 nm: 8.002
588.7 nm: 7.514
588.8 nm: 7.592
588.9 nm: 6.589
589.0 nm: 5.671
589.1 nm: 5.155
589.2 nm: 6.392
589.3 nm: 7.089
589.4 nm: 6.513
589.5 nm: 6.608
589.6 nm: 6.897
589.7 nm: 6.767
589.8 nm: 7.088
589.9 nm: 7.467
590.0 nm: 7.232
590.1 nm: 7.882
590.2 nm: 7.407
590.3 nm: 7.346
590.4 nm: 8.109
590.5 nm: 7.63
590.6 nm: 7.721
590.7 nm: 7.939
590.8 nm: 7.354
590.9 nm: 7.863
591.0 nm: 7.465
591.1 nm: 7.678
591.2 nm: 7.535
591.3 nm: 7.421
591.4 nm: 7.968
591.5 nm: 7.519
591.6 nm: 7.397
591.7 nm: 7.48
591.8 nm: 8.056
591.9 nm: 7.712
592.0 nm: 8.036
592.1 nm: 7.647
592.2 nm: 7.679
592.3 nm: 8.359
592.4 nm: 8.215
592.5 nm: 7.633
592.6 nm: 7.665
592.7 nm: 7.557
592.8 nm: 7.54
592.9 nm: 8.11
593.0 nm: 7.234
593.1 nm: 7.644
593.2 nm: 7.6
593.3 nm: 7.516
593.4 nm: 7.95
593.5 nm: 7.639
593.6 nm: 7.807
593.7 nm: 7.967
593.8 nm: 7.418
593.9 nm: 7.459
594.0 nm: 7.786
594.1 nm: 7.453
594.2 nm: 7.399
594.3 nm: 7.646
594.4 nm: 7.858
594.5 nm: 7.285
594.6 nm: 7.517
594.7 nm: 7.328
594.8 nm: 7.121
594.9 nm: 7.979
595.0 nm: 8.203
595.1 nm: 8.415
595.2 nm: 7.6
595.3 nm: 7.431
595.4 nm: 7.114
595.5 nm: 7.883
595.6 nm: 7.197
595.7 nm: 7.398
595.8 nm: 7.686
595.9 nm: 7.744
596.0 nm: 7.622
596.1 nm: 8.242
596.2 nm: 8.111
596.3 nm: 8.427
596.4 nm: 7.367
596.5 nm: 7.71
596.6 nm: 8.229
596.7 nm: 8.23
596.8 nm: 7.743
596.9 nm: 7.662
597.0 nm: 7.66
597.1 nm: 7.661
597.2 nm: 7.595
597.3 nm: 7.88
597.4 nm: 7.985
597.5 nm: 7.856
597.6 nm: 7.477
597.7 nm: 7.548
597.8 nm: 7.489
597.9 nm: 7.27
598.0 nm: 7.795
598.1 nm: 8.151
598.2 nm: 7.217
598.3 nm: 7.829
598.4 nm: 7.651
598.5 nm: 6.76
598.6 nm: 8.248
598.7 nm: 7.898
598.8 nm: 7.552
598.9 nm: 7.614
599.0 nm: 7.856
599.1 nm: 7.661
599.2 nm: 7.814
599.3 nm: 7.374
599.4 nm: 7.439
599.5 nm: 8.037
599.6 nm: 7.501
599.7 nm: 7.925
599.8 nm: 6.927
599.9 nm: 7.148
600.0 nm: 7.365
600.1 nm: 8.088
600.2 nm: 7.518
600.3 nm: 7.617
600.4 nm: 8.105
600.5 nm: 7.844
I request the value 0.196 nm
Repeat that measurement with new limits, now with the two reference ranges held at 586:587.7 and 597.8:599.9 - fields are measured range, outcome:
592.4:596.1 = 0.07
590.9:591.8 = 0.03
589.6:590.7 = 0.07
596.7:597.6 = -0.01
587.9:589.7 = 0.20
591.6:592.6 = 0.00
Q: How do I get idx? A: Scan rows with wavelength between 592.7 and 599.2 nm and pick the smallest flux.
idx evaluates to 6.76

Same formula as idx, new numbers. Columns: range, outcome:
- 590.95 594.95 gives 7.121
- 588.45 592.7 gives 5.155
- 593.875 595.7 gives 7.114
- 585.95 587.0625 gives 7.636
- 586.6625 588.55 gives 7.226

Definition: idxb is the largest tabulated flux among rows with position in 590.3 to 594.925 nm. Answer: 8.359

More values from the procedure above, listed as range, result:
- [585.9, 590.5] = 8.804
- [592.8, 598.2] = 8.427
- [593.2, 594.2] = 7.967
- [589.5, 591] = 8.109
